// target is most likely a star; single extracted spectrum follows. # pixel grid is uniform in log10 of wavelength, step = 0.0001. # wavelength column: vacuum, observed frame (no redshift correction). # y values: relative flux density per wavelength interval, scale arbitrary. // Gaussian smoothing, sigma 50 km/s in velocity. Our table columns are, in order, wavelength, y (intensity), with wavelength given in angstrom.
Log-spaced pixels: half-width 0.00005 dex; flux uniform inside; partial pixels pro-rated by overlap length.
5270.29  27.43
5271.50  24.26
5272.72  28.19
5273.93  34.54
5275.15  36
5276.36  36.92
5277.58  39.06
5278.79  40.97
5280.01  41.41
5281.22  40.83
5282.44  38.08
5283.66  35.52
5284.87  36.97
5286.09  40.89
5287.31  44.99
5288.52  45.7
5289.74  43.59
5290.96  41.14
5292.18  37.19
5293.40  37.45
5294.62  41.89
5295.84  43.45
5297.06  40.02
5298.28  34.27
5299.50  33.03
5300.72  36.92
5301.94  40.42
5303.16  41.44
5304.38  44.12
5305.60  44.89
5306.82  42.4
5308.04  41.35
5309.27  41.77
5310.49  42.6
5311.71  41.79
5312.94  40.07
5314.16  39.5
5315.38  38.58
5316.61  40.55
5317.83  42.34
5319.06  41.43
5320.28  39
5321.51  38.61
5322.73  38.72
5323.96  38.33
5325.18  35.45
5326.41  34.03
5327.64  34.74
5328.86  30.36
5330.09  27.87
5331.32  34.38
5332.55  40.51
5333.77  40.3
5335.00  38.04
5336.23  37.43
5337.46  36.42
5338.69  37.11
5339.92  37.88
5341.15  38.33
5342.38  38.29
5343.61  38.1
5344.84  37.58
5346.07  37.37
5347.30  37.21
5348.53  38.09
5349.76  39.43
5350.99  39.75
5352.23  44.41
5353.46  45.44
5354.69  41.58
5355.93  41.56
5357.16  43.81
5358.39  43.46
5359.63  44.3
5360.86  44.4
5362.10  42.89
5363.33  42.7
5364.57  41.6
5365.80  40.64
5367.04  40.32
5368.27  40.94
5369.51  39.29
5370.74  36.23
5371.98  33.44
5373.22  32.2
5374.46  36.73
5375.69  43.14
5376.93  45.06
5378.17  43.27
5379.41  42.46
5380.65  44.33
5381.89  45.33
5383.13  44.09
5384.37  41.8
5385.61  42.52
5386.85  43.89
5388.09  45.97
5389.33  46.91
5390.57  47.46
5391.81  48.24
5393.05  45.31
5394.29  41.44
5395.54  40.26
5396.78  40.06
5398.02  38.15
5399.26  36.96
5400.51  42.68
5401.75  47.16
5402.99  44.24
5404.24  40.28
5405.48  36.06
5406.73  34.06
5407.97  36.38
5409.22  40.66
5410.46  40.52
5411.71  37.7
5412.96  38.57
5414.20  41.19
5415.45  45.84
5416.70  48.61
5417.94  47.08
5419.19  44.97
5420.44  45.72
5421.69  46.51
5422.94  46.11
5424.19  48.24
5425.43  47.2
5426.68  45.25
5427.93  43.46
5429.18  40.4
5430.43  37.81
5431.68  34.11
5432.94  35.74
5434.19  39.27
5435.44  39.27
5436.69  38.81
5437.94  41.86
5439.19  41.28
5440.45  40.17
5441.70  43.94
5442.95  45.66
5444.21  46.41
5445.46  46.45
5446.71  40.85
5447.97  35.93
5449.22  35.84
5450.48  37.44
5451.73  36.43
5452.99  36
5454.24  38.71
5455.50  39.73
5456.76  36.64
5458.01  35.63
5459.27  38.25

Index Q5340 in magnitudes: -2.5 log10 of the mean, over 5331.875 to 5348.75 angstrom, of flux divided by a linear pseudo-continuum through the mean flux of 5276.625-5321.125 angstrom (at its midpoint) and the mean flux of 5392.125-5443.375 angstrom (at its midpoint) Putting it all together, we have 0.08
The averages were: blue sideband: 40.4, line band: 38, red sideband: 41.7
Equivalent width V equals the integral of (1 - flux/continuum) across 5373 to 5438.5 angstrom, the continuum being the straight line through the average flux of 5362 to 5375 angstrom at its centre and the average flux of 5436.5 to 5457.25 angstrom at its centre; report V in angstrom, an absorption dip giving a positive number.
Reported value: -4.6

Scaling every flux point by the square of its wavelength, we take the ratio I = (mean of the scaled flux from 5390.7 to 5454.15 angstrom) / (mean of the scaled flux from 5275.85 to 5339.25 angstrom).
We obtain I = 1.11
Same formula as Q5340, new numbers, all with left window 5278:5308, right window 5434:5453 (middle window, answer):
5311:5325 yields 0.02 mag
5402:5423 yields -0.04 mag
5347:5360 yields -0.04 mag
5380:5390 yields -0.10 mag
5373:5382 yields -0.03 mag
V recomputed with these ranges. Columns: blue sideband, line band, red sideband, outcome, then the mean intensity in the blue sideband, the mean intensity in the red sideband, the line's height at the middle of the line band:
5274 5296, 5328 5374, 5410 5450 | 2.20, 39.9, 42.2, 40.9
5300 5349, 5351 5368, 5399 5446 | -1.23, 38.6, 42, 39.8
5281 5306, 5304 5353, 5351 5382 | 2.42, 40.1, 41.5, 40.7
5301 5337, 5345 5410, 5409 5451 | -1.35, 39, 42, 40.6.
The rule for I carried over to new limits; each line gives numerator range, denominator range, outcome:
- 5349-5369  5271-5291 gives 1.14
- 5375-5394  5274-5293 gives 1.16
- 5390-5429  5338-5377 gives 1.09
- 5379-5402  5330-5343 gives 1.19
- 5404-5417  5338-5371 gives 1.00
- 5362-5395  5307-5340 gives 1.13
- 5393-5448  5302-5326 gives 1.07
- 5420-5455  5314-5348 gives 1.15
